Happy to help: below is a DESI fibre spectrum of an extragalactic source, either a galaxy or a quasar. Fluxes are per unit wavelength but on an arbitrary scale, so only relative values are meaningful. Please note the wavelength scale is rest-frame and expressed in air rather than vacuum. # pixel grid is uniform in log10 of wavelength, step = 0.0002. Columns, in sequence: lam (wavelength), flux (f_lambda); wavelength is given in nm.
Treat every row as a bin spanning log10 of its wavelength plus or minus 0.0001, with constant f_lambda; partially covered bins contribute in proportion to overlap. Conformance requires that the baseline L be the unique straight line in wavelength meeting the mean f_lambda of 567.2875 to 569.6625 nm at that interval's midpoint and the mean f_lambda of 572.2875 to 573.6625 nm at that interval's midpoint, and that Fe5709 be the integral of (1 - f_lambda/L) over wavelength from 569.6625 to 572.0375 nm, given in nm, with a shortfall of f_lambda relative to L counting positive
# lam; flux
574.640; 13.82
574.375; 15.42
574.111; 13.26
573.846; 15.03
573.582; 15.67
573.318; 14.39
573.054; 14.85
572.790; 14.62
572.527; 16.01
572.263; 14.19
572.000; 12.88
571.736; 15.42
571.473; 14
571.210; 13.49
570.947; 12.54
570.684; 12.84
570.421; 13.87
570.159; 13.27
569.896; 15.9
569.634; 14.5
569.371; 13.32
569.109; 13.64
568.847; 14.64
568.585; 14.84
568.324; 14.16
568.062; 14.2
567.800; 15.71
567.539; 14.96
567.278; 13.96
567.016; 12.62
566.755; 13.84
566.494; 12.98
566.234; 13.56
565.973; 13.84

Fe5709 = 0.14 nm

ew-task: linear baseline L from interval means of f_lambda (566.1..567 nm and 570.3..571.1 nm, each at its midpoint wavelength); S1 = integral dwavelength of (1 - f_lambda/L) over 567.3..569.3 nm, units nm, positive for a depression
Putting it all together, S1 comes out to -0.19 nm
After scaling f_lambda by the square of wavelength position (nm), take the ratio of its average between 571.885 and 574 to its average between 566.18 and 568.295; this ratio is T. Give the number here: 1.07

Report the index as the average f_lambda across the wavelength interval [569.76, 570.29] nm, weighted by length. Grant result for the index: 14.6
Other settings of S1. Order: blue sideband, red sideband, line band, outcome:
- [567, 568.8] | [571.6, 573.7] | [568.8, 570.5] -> 0.050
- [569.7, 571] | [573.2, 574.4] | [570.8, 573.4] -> 0.006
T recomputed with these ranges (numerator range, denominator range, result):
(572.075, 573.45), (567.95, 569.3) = 1.05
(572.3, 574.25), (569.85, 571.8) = 1.08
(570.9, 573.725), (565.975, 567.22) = 1.10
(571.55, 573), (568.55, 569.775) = 1.04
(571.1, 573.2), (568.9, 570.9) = 1.05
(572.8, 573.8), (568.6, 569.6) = 1.08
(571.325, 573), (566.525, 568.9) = 1.03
